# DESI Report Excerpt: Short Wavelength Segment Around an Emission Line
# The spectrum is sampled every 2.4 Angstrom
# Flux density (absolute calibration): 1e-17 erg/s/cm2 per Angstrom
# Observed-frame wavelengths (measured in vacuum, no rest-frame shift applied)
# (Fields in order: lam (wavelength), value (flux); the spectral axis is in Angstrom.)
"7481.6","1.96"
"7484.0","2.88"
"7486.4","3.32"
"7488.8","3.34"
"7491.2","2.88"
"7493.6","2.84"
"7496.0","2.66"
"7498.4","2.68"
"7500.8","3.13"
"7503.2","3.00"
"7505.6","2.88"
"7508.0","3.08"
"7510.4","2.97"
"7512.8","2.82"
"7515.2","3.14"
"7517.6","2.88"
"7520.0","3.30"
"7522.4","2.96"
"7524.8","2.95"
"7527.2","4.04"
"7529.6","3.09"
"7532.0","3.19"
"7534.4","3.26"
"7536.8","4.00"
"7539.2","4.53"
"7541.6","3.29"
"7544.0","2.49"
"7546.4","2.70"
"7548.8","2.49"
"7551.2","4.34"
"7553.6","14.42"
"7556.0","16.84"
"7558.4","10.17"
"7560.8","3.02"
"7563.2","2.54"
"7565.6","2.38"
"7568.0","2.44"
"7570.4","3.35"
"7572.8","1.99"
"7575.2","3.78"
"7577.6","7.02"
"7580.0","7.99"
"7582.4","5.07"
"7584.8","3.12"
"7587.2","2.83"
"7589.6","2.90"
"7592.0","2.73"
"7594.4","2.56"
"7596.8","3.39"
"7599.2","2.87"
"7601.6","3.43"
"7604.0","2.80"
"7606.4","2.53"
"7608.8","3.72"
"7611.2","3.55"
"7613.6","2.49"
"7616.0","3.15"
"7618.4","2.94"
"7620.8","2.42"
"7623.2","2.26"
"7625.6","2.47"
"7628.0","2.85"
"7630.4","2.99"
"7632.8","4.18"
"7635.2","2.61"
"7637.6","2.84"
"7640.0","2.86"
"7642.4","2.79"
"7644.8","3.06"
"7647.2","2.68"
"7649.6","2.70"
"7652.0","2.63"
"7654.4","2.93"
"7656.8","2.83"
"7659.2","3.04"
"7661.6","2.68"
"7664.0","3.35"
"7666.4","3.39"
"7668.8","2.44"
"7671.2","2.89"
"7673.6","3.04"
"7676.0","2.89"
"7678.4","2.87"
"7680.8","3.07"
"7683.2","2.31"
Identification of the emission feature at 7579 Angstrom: [N II] 6583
